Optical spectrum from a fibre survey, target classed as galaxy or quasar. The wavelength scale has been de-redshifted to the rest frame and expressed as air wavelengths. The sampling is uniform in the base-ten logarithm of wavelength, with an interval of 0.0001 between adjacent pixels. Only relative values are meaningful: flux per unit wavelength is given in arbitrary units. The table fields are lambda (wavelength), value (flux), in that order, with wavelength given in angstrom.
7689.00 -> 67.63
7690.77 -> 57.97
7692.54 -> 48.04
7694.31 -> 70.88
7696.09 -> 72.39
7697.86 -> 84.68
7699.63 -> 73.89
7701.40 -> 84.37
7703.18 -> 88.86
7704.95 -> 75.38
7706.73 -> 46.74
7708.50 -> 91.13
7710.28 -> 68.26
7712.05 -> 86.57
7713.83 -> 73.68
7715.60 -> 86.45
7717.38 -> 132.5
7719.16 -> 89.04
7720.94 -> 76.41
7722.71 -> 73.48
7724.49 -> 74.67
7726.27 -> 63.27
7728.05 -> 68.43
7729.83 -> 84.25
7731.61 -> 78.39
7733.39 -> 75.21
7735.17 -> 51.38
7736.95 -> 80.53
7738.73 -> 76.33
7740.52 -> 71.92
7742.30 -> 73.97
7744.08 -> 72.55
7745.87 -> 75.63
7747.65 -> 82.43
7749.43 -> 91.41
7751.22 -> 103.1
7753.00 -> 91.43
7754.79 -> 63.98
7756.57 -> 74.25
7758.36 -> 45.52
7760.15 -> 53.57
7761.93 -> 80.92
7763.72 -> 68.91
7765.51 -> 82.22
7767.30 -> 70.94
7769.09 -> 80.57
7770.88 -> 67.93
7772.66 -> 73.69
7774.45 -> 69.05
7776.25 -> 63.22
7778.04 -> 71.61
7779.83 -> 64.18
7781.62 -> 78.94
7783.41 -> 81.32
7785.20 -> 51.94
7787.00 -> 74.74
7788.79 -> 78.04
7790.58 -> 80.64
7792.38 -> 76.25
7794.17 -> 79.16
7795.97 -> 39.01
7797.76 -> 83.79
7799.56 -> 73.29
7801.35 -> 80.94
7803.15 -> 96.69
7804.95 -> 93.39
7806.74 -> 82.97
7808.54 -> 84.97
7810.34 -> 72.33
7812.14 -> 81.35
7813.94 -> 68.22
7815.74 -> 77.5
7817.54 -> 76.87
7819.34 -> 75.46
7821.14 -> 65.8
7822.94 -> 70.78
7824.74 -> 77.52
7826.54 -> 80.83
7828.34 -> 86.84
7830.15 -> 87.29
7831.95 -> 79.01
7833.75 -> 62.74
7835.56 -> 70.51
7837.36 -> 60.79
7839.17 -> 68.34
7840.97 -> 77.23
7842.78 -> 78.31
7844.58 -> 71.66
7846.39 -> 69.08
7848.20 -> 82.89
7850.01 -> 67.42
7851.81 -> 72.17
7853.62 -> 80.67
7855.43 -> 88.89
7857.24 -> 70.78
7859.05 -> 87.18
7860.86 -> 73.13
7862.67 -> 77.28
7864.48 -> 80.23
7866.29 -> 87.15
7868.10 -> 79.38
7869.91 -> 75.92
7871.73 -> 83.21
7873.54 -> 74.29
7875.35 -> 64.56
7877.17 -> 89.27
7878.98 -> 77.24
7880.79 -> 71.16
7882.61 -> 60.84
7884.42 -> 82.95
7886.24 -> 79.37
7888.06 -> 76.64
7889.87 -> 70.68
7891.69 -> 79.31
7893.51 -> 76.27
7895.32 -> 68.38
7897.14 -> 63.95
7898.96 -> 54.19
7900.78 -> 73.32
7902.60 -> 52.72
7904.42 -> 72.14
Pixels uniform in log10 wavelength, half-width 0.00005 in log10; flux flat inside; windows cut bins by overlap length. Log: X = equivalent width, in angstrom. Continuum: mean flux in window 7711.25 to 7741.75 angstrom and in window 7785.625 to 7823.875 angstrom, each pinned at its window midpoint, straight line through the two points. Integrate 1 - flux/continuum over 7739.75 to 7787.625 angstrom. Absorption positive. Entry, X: 2.72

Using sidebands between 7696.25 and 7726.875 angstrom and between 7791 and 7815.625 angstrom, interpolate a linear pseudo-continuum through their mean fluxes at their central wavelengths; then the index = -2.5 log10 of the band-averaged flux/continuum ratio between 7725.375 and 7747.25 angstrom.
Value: 0.10 mag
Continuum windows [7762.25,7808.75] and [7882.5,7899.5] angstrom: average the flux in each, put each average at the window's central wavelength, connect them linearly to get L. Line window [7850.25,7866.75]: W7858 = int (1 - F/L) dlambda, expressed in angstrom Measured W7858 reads -1.4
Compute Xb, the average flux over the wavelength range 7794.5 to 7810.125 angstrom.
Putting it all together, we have 79.1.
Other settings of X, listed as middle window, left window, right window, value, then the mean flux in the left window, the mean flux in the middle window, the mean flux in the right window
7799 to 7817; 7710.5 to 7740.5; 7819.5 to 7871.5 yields -0.98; 78.9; 81.2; 76.2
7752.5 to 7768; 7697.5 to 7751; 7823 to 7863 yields 1.62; 78.6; 69.6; 75.8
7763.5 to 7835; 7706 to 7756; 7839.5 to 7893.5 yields 2.23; 78.8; 75.3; 76.8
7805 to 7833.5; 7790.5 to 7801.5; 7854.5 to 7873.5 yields -1.18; 72.2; 78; 80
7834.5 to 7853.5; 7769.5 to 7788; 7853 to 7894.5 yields 0.79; 70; 72.1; 77.6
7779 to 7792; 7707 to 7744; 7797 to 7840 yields 0.78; 78.1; 73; 77.4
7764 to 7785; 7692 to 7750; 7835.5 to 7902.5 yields 1.09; 77.2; 72.2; 74.5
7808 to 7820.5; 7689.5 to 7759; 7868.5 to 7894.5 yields -0.01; 76.5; 76.2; 75.9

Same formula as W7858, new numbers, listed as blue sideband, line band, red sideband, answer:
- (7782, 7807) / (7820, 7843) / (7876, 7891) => 0.6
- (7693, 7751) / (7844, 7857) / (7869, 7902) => -0.3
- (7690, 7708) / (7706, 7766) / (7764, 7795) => -4.1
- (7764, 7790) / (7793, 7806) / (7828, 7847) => -1.0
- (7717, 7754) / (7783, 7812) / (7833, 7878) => 0.2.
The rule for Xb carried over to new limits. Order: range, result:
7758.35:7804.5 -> 72.5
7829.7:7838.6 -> 71.2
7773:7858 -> 75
